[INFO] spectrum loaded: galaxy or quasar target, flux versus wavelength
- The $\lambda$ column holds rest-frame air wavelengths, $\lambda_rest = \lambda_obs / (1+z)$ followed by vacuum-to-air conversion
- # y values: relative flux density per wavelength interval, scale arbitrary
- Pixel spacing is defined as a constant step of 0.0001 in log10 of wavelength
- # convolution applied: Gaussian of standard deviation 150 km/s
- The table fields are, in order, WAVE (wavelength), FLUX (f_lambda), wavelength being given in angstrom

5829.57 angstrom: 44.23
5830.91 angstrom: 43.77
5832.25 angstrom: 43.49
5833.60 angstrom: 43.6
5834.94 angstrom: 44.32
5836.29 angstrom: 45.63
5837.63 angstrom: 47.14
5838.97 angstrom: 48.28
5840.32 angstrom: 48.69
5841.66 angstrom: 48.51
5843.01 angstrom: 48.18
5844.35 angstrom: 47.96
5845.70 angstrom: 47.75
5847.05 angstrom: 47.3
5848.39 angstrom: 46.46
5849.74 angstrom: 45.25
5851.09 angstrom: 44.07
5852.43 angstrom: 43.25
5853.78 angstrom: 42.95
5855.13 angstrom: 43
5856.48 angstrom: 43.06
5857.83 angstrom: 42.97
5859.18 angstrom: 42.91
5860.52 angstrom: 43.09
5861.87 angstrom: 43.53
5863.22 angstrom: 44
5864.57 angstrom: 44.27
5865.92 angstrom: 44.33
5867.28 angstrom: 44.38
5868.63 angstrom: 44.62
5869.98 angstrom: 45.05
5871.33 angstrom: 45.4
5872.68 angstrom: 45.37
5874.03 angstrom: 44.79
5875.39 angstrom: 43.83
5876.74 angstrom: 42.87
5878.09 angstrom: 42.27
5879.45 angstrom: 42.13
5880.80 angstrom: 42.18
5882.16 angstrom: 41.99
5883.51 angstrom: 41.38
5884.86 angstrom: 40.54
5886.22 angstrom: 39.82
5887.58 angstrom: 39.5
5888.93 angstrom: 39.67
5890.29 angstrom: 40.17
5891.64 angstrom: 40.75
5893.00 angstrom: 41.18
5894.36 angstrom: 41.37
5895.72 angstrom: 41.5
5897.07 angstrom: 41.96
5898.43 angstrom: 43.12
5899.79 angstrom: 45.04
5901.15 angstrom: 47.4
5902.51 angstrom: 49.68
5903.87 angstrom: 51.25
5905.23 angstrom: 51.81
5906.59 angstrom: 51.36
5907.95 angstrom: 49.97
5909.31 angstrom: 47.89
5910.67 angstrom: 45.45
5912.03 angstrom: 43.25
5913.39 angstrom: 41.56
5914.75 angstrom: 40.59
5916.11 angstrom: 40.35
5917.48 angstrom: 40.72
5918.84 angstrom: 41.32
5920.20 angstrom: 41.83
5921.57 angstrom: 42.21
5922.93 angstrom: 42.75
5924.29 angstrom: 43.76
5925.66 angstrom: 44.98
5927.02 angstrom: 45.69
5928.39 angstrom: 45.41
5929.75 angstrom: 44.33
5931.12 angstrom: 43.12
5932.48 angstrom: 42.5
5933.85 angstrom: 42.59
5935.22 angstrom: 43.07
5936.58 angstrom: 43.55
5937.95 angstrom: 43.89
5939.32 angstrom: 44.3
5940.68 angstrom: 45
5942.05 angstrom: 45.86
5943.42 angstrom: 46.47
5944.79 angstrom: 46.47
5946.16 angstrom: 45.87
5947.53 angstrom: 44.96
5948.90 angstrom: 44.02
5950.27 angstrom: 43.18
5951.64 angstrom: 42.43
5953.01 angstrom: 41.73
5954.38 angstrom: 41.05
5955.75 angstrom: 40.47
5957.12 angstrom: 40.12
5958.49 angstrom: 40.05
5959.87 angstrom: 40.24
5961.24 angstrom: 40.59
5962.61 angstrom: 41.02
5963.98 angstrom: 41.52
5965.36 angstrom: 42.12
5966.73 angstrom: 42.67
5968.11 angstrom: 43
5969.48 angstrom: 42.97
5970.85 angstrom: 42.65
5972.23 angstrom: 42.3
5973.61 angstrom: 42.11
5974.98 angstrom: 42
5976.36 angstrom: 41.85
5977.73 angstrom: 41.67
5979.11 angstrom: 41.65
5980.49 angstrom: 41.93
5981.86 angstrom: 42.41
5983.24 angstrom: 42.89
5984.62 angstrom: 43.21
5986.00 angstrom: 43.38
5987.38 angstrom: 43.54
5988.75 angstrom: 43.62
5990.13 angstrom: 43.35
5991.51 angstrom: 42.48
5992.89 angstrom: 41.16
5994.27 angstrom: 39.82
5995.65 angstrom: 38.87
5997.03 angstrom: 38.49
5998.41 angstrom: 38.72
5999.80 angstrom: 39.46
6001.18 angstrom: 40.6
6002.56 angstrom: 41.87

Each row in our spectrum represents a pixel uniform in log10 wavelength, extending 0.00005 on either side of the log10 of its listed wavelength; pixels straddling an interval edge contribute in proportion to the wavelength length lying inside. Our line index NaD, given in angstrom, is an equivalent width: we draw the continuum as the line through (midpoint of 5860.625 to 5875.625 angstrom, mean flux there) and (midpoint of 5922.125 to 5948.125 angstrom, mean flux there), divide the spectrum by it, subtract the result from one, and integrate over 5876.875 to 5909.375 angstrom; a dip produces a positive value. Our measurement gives 0.5 angstrom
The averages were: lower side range 44.5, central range 43.8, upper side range 44.4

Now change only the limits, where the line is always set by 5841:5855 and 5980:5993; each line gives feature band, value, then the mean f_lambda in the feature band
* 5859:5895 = 2.2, 42.6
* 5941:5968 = 0.6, 42.7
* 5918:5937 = 0.4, 43.4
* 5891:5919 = 0.0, 44.7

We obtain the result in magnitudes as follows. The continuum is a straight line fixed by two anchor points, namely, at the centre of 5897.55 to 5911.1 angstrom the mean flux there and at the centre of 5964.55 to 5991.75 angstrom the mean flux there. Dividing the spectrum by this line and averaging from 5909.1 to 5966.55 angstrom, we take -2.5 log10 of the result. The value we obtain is 0.065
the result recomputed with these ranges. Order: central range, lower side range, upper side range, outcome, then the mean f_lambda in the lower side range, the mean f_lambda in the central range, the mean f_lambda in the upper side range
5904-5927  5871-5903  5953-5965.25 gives -0.07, 42.6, 44.6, 40.8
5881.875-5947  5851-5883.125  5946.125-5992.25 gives -0.02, 43.6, 43.9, 42.3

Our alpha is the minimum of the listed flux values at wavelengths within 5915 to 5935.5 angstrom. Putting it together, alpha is 40.35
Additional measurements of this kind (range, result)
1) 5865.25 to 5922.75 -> 39.5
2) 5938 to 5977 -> 40.05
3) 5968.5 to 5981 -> 41.65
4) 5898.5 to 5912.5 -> 43.25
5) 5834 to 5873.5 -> 42.91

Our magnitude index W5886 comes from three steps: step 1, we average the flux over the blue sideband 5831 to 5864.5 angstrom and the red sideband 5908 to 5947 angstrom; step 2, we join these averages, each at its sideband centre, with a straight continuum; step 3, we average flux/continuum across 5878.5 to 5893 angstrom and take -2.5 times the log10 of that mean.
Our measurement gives 0.09 mag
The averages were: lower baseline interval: 45.2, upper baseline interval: 43.9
